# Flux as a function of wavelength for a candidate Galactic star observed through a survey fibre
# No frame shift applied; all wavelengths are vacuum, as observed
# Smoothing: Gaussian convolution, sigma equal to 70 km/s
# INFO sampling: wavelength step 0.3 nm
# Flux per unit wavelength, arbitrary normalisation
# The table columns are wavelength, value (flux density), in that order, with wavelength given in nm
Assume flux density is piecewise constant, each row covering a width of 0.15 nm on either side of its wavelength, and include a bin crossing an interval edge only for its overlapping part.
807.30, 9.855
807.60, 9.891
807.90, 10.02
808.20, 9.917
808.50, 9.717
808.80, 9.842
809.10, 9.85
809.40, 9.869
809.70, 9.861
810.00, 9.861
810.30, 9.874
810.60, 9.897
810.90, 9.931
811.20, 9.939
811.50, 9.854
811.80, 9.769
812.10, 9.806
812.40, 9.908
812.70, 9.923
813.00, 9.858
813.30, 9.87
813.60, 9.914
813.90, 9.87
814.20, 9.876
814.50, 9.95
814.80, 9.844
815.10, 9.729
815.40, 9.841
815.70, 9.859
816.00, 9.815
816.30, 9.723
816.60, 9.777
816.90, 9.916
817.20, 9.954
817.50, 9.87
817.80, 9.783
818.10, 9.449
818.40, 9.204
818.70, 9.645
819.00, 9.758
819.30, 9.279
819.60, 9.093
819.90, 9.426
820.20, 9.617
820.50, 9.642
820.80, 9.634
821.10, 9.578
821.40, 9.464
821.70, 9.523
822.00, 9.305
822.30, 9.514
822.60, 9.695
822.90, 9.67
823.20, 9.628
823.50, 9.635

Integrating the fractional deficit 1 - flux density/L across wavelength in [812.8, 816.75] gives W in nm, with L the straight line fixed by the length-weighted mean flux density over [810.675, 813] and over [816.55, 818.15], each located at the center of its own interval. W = 0.00 nm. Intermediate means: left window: 9.88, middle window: 9.84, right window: 9.81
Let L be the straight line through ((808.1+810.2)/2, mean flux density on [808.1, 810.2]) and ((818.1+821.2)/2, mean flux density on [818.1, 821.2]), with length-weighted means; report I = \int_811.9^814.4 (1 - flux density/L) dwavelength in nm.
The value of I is -0.04 nm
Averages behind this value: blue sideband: 9.84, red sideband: 9.48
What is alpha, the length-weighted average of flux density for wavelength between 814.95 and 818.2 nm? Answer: 9.8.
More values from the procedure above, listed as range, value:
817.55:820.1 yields 9.47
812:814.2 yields 9.88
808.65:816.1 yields 9.86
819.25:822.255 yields 9.46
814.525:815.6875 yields 9.83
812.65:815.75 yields 9.87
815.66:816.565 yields 9.79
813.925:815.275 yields 9.85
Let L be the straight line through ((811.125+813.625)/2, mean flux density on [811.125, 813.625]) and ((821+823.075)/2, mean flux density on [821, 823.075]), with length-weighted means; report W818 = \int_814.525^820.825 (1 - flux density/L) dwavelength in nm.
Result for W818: 0.013 nm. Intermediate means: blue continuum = 9.87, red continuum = 9.54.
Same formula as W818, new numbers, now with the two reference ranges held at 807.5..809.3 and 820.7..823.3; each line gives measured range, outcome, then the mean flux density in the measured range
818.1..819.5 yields 0.03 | 9.46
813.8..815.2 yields -0.02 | 9.86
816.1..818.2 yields -0.03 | 9.79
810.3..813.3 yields -0.03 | 9.88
